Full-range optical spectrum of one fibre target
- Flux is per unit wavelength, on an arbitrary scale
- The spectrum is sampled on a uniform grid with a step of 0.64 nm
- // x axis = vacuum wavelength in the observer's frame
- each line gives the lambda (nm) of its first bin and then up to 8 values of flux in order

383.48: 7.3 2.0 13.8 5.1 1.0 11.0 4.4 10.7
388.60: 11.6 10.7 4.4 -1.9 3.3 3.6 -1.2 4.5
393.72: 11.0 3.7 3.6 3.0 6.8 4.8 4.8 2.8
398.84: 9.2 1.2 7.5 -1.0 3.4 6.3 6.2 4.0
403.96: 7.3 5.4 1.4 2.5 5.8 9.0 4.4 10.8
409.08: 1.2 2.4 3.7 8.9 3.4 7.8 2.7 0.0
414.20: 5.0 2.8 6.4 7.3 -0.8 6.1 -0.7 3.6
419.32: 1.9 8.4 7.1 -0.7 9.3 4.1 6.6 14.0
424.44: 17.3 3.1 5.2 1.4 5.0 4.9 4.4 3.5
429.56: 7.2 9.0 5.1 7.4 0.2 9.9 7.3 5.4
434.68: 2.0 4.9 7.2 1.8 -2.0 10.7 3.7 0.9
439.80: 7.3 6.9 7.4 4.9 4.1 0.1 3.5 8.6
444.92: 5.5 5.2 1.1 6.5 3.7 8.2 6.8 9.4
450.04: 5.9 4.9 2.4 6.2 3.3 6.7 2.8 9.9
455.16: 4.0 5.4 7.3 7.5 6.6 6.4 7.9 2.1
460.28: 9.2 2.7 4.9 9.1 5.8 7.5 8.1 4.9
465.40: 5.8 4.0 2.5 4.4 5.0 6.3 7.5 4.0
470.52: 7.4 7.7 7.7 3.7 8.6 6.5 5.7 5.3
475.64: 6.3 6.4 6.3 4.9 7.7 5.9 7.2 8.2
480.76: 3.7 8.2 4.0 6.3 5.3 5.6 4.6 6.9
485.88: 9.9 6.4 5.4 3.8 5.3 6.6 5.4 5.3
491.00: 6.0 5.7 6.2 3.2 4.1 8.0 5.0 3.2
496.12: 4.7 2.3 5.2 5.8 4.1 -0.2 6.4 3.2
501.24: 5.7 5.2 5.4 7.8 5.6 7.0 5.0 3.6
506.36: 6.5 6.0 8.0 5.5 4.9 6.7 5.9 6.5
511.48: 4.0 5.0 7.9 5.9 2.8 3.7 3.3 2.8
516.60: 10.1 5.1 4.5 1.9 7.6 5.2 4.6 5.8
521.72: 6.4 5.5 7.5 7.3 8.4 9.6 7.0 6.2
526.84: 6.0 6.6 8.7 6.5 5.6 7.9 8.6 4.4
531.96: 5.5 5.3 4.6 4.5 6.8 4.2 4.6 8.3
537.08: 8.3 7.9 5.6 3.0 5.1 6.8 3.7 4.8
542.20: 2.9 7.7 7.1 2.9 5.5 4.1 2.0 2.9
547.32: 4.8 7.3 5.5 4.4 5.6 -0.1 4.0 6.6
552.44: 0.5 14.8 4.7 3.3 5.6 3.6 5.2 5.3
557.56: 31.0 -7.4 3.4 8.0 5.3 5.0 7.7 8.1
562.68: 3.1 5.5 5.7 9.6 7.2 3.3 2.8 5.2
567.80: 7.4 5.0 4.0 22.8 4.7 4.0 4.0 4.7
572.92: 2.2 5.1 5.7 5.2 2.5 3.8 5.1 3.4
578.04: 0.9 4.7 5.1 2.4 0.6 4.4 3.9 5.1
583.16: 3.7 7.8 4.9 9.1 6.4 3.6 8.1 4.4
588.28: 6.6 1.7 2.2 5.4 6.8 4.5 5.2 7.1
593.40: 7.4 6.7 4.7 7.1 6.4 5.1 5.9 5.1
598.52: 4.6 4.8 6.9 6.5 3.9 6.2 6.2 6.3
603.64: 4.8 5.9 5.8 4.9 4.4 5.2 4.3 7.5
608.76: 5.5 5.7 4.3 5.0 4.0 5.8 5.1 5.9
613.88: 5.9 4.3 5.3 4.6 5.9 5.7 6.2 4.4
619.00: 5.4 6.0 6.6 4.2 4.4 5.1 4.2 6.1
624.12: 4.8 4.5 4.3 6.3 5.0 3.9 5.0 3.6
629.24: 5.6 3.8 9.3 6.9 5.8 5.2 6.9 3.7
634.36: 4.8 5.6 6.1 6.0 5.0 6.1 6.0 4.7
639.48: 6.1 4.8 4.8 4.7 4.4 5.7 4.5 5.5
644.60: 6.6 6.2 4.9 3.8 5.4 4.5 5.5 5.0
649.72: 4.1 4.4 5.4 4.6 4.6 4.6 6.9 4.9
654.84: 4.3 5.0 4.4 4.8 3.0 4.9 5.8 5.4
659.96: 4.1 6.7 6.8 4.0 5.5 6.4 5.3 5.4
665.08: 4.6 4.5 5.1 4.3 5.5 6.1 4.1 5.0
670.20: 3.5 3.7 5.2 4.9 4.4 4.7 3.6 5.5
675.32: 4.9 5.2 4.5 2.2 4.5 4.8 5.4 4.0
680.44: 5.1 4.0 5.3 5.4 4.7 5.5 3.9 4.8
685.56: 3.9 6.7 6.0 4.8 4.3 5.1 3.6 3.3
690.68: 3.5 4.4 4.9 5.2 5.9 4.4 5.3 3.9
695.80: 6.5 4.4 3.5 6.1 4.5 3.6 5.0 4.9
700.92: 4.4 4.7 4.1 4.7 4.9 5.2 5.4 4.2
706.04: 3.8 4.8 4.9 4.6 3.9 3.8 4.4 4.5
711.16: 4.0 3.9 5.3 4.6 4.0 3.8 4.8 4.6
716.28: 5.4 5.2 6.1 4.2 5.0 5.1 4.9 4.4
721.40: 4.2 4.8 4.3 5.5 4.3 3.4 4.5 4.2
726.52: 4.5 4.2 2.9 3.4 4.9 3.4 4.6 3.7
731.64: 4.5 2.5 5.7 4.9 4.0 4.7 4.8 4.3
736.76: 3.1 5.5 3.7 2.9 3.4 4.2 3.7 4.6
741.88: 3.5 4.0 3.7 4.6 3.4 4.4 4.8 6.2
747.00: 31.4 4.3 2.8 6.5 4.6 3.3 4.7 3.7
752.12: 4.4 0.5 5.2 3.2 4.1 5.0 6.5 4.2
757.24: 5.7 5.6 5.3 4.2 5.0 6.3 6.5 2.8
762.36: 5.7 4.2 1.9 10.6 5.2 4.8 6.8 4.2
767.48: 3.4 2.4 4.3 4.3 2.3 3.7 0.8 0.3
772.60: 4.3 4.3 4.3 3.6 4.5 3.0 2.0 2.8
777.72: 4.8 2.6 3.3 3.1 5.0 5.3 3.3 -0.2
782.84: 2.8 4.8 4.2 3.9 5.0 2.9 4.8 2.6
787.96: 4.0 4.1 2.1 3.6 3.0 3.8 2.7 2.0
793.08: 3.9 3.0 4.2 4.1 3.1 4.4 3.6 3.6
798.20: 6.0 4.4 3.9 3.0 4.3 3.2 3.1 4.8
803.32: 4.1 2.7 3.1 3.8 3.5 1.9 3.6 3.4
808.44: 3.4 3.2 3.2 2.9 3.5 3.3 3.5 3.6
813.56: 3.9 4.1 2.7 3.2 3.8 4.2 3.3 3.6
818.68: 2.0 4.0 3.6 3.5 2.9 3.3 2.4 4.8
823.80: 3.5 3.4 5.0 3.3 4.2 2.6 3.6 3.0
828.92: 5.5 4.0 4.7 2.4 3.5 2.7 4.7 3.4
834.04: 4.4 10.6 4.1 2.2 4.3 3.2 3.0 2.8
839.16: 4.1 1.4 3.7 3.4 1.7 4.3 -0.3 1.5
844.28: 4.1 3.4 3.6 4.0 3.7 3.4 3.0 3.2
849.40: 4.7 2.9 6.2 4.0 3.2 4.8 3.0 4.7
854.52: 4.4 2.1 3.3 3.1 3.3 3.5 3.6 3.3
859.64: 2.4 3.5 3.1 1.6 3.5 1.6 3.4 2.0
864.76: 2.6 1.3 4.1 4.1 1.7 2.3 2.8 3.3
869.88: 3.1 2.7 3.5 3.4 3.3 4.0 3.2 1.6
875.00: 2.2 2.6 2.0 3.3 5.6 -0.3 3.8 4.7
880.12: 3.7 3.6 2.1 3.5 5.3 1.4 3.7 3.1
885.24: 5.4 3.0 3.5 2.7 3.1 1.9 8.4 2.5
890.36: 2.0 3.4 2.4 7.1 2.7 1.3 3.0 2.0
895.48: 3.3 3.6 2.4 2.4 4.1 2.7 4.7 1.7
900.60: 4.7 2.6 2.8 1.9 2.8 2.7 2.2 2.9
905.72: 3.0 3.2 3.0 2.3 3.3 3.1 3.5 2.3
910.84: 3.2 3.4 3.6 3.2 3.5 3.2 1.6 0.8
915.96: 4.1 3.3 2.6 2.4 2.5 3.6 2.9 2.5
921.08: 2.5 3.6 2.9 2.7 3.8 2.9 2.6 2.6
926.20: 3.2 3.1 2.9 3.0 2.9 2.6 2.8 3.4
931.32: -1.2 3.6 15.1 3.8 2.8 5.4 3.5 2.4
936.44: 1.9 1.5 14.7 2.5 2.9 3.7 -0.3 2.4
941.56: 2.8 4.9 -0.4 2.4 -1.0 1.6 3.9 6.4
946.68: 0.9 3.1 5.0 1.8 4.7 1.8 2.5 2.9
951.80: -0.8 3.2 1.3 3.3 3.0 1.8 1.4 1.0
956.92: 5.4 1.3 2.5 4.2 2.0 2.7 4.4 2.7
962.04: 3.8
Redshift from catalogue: 0.138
